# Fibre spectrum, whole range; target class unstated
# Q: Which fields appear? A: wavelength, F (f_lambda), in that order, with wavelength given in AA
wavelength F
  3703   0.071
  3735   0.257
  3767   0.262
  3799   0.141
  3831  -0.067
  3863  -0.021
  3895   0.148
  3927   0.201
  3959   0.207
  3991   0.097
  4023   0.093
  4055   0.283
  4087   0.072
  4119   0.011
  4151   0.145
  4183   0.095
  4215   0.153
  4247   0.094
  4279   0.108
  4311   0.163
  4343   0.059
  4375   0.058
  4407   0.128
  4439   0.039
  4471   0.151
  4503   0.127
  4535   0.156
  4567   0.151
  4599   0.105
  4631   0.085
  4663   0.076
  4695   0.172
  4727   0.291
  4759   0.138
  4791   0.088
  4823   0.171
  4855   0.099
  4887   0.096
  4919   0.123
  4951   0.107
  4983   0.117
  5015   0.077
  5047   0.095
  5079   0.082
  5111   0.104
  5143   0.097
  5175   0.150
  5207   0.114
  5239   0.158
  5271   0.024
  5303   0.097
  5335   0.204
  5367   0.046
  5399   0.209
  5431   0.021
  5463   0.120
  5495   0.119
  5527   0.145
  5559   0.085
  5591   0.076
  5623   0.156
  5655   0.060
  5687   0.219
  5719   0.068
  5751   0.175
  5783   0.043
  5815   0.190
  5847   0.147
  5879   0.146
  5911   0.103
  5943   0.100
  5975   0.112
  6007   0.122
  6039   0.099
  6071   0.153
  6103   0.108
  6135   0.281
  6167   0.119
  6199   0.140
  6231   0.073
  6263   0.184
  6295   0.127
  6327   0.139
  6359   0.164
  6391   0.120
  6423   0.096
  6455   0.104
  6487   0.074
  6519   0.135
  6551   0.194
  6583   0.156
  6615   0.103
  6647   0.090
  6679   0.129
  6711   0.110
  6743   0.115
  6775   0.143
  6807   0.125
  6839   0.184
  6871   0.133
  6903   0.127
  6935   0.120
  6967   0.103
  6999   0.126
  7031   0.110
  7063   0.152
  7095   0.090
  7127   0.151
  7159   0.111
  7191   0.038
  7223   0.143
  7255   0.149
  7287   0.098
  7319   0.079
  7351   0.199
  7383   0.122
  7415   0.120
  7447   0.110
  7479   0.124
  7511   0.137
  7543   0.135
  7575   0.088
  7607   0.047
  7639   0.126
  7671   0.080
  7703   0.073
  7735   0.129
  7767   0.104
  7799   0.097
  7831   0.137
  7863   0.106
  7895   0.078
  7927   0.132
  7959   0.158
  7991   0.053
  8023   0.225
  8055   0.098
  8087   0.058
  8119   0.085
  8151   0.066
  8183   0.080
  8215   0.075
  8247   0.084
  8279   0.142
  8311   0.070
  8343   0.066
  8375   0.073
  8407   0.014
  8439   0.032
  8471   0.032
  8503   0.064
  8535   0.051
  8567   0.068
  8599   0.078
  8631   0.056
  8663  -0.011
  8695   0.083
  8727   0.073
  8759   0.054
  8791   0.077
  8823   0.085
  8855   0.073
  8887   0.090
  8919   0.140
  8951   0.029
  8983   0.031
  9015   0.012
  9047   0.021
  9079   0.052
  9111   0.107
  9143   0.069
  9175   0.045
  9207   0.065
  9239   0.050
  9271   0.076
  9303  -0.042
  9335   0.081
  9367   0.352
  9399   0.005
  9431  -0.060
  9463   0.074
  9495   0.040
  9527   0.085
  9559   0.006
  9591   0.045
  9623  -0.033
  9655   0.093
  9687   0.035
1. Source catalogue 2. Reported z 0.22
